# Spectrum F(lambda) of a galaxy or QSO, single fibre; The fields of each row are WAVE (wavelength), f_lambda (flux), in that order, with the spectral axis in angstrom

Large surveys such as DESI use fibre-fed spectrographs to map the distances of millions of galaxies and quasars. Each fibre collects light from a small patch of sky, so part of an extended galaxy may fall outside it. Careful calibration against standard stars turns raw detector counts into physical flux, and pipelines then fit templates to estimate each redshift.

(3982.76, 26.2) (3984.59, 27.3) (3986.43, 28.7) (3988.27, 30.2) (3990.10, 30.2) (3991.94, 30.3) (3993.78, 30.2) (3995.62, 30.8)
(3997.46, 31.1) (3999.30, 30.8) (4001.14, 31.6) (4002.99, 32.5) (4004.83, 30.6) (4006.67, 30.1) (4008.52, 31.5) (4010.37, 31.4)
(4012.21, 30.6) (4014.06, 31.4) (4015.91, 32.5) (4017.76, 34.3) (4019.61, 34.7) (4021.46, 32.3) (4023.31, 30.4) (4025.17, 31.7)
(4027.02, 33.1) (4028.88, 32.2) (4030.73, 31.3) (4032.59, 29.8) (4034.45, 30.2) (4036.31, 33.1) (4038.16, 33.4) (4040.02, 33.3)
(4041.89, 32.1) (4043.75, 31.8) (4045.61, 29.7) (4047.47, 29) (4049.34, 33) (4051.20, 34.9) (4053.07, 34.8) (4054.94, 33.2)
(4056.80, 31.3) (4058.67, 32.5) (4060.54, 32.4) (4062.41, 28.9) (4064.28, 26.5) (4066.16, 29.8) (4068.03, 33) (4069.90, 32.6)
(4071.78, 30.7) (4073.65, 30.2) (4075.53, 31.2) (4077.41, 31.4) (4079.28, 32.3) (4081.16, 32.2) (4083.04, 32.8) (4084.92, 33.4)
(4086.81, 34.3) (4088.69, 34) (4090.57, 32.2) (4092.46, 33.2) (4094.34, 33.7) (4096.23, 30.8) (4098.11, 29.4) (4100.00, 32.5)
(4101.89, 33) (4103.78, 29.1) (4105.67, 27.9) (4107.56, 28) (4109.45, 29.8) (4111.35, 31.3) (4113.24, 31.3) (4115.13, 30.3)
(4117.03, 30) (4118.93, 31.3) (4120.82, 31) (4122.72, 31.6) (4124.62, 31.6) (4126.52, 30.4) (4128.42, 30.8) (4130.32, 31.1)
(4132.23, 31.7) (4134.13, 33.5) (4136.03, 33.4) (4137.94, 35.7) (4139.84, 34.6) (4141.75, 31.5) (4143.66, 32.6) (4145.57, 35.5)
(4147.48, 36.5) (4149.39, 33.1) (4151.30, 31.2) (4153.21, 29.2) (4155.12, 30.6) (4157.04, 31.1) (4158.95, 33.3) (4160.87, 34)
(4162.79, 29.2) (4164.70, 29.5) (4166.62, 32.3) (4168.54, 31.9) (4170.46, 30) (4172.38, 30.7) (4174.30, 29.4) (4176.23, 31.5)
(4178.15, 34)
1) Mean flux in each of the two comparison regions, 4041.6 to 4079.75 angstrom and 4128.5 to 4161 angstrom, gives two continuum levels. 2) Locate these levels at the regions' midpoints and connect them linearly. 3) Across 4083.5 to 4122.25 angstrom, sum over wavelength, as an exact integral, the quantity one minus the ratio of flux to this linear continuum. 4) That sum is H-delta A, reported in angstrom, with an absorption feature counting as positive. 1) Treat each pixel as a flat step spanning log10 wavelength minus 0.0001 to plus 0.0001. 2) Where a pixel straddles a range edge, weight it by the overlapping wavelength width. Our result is 0.94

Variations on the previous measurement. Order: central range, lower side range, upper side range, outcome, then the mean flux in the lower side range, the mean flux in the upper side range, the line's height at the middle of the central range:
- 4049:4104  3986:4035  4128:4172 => -0.41 angstrom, 31.3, 32.3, 31.8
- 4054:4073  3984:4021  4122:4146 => 0.42 angstrom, 31.1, 32.6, 31.8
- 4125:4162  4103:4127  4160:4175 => -2.39 angstrom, 30.3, 30.9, 30.6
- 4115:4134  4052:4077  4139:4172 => 0.42 angstrom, 31.3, 32.1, 31.8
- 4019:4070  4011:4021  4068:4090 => 1.13 angstrom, 32.7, 32.3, 32.5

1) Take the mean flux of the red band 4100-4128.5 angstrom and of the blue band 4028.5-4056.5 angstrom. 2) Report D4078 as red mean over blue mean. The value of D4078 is 1.0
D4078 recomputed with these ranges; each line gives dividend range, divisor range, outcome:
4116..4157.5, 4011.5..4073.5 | 1.01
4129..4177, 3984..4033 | 1.03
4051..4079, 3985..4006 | 1.03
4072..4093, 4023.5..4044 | 1.01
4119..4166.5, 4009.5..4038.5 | 1.01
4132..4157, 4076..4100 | 1.02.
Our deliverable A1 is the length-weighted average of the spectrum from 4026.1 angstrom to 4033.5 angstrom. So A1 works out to 31.6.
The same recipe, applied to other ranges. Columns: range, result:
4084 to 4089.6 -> 33.9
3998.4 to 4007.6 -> 31.1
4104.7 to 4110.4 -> 28.6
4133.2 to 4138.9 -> 34.2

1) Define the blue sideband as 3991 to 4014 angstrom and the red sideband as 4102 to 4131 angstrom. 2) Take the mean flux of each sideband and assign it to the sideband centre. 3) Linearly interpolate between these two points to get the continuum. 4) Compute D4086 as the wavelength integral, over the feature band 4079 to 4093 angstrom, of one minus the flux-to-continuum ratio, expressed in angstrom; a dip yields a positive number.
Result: -1.1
